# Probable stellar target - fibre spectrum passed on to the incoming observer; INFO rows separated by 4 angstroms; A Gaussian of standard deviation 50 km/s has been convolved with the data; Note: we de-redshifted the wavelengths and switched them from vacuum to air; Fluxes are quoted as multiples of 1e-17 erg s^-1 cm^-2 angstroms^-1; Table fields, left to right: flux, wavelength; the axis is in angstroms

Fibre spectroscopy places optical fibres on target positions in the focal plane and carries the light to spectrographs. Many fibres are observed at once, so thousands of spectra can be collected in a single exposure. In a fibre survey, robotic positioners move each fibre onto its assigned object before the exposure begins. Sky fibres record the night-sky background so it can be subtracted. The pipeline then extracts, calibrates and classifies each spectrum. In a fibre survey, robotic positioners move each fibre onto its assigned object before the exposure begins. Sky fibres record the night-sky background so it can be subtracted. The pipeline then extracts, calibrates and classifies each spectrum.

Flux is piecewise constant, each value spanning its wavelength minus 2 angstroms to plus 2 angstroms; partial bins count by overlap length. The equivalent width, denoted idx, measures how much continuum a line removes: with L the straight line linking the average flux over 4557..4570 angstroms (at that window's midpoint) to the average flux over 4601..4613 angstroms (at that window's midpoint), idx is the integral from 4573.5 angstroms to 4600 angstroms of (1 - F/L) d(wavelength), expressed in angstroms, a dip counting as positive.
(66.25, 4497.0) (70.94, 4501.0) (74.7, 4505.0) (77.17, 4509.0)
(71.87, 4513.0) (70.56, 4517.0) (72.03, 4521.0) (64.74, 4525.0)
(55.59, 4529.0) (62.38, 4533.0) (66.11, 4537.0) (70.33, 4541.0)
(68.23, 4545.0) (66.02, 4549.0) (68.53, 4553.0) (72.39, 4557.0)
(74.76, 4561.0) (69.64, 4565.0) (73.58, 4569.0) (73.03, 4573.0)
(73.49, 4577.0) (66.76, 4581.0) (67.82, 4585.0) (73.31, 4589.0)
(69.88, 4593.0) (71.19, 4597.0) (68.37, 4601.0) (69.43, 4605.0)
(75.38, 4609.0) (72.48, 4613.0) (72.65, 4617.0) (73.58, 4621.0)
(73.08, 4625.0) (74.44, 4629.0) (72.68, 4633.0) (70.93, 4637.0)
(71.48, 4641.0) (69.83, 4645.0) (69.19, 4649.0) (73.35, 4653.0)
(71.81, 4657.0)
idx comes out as 0.60 angstroms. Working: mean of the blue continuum 72.5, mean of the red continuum 71.7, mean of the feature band 70.5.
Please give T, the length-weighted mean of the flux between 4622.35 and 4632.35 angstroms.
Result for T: 73.6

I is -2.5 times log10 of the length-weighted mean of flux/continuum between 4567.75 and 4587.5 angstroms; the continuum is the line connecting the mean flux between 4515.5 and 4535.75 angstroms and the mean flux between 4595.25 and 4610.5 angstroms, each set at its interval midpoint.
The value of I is -0.03 mag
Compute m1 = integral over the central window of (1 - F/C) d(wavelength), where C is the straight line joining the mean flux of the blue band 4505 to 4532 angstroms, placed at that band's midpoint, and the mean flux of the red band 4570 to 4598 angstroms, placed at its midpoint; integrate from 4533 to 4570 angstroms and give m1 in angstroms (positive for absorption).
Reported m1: 0.2 angstroms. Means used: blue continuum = 68.9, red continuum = 70.9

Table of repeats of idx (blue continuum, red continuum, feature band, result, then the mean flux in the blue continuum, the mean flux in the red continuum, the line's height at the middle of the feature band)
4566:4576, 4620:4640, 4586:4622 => 0.6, 73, 72.8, 72.9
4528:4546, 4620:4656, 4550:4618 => -3.1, 64.8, 72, 68.2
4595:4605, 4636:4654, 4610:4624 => -0.6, 69.7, 70.8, 70.1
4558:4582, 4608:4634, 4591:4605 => 0.6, 72.1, 73.4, 72.8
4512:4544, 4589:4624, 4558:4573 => -0.8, 66.6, 71.8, 69.1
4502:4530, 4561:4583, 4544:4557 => 0.5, 70.1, 71.6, 71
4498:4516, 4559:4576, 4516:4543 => 2.7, 73.1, 72.8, 73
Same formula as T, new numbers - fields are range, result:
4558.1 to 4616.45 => 71.4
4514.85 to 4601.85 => 69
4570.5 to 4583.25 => 71.1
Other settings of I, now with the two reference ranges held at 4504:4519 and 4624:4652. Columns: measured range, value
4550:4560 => 0.04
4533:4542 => 0.10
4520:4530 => 0.14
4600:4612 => 0.01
